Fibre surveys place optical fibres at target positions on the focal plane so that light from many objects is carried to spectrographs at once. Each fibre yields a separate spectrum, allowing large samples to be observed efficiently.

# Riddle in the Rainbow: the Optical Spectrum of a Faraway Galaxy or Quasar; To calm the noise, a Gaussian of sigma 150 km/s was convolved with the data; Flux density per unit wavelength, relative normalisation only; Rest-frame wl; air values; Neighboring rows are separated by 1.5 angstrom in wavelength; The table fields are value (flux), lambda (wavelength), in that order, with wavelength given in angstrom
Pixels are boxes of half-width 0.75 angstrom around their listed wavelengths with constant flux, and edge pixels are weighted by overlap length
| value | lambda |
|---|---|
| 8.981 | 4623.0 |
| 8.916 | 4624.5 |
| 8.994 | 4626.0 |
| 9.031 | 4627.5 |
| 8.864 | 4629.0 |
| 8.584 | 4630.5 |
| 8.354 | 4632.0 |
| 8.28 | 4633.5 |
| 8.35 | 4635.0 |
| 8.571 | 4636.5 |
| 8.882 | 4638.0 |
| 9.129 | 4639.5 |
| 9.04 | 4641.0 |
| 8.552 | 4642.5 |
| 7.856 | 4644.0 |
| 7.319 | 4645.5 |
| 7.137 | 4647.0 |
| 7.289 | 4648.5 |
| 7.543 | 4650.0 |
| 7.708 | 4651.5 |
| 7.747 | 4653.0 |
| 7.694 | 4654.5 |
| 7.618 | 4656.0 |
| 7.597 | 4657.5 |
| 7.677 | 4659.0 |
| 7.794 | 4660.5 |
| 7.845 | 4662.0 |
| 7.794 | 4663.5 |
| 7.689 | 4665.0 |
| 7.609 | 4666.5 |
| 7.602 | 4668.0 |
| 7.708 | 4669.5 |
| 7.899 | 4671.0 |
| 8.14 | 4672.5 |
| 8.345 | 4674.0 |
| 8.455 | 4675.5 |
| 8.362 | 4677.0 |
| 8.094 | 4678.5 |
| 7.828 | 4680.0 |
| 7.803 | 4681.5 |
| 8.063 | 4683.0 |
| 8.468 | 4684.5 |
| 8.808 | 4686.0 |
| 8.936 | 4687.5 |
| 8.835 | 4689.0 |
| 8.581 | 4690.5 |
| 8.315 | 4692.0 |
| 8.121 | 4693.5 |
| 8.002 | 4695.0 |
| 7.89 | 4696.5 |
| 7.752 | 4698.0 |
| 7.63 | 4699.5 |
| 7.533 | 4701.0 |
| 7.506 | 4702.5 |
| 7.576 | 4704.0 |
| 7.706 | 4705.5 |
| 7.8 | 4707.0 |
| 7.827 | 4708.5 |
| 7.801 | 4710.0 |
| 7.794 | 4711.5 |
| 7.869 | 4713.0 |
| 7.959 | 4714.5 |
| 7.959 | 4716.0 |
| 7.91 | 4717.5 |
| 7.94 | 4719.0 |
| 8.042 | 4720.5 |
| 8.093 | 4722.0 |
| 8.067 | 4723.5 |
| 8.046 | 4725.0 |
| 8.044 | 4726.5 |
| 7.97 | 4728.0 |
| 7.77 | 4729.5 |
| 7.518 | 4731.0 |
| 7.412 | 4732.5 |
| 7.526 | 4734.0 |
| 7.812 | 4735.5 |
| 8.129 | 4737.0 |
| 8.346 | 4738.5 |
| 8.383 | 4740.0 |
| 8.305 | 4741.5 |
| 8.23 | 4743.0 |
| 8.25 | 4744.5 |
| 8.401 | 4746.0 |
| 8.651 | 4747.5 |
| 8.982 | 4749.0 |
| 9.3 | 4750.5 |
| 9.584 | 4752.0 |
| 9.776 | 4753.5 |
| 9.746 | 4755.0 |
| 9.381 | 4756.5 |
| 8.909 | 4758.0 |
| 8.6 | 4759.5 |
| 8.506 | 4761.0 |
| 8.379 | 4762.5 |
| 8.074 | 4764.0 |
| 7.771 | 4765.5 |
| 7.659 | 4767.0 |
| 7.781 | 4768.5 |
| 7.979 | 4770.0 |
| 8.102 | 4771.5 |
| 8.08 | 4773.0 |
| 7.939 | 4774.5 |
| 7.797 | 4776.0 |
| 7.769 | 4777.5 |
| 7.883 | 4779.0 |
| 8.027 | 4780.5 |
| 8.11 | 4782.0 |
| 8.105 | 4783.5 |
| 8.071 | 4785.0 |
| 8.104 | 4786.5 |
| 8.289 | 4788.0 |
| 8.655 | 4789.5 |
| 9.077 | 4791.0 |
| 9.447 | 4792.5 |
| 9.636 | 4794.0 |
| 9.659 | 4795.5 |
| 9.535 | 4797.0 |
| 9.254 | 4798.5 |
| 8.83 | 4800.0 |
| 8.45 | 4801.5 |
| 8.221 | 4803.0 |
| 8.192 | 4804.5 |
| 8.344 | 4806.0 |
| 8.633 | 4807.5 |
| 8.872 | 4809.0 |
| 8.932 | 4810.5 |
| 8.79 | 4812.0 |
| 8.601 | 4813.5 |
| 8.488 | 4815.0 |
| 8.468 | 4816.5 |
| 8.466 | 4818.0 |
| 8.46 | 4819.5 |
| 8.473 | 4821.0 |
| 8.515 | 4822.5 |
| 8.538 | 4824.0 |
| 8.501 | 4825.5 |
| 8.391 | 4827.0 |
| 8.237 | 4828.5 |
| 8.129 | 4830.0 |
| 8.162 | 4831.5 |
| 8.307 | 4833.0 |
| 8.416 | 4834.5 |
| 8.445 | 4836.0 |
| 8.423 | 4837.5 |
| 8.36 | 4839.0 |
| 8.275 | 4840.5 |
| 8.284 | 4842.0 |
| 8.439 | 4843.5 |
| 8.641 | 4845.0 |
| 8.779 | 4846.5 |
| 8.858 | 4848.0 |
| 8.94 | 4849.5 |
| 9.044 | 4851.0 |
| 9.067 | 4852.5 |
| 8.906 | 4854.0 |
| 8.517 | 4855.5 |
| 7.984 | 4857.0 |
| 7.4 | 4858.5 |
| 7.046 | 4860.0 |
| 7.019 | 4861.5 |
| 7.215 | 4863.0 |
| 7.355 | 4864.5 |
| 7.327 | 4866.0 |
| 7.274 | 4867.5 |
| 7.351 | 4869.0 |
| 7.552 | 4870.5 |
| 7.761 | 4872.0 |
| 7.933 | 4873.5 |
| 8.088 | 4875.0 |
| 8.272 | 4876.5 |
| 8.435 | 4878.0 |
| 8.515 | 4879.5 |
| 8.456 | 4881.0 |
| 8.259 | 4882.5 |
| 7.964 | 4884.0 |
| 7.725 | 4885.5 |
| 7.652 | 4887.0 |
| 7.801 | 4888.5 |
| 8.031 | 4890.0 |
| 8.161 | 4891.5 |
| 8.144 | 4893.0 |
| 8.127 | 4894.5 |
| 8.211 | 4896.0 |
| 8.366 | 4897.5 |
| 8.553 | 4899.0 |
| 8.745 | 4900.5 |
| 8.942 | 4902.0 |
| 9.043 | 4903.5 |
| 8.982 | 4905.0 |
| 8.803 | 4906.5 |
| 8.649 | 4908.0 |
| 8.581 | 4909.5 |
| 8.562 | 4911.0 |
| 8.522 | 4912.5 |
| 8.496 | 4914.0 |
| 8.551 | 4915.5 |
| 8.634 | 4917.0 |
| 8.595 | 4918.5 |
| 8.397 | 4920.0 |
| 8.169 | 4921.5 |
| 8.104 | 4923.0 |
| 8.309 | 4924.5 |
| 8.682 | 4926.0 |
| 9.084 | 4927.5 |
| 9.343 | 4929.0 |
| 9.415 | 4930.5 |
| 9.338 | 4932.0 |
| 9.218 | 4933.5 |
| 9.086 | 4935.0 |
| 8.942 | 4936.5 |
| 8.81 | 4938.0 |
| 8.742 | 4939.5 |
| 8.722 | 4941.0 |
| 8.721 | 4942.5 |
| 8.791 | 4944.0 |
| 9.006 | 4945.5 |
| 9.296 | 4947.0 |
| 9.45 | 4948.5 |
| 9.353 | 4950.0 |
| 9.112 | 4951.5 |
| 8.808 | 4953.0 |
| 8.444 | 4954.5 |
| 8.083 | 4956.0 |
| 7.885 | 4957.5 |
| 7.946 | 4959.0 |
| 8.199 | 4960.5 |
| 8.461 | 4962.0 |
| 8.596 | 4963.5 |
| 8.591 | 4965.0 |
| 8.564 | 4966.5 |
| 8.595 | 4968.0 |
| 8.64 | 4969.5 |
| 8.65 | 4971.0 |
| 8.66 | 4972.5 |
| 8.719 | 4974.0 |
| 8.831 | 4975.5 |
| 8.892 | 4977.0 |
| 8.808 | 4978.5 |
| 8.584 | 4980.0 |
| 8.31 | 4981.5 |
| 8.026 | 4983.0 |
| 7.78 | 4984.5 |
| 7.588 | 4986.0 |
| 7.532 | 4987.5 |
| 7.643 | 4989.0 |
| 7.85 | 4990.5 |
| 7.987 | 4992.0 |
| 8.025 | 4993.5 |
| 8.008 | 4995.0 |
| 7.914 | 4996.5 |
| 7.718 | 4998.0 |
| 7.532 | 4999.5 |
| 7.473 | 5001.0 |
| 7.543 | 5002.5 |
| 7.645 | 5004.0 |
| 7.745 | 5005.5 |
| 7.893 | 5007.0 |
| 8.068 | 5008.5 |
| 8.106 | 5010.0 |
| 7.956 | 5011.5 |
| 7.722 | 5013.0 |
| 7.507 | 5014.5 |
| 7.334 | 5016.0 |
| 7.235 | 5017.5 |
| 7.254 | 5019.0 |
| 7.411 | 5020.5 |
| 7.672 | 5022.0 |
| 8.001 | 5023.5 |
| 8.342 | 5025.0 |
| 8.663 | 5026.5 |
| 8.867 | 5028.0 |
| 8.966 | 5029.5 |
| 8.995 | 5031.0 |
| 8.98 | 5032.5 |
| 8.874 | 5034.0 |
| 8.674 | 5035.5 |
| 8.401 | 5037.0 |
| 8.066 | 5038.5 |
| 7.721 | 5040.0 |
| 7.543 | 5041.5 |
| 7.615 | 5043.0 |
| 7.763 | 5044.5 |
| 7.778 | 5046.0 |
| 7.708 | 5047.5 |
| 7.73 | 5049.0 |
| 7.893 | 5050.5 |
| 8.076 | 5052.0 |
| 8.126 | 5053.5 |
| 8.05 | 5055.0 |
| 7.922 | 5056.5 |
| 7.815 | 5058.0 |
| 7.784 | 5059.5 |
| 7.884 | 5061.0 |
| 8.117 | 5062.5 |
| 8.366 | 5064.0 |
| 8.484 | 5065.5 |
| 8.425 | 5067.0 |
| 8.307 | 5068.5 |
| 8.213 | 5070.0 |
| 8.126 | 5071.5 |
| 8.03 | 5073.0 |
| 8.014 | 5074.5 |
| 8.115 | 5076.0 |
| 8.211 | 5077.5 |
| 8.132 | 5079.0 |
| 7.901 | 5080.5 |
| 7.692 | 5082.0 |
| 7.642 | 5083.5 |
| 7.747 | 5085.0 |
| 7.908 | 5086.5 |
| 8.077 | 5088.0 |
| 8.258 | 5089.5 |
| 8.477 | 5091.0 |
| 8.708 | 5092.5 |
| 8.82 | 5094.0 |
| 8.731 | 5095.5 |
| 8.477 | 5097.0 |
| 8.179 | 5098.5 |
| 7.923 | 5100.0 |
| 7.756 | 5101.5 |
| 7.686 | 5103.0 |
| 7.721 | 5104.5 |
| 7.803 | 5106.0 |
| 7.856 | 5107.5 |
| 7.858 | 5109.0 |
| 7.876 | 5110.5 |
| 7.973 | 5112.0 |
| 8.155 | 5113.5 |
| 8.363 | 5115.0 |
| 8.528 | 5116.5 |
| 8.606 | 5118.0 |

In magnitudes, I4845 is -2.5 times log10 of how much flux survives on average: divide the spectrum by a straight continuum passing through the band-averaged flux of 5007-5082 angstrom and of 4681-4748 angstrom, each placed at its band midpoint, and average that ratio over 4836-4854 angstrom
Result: -0.08 mag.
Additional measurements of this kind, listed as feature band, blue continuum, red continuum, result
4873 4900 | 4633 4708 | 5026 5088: -0.01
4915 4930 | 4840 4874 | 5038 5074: -0.08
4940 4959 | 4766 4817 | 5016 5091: -0.07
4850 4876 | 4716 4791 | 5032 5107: 0.05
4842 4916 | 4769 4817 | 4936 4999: 0.03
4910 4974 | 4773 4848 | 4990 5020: -0.10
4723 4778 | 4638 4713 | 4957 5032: -0.04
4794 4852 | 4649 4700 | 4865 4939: -0.04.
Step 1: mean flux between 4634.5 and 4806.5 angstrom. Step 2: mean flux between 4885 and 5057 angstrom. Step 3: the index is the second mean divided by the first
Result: 1.02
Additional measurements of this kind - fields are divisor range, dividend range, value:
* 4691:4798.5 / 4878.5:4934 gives 1.03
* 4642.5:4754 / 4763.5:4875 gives 1.04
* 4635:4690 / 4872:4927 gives 1.04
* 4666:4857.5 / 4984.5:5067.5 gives 0.96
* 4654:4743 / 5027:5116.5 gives 1.02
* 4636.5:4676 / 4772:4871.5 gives 1.05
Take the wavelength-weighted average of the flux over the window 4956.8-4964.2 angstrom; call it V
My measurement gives 8.22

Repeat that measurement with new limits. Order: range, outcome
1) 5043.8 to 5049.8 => 7.75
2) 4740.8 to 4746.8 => 8.3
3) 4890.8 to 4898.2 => 8.2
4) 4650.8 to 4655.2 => 7.72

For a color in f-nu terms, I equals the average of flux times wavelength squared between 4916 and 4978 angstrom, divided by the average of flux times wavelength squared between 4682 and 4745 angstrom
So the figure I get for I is 1.20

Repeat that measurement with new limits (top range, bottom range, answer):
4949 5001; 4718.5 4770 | 1.09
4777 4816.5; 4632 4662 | 1.15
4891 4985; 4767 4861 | 1.08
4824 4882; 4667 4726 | 1.09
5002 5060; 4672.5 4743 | 1.14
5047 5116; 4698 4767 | 1.14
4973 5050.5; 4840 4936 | 1.01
